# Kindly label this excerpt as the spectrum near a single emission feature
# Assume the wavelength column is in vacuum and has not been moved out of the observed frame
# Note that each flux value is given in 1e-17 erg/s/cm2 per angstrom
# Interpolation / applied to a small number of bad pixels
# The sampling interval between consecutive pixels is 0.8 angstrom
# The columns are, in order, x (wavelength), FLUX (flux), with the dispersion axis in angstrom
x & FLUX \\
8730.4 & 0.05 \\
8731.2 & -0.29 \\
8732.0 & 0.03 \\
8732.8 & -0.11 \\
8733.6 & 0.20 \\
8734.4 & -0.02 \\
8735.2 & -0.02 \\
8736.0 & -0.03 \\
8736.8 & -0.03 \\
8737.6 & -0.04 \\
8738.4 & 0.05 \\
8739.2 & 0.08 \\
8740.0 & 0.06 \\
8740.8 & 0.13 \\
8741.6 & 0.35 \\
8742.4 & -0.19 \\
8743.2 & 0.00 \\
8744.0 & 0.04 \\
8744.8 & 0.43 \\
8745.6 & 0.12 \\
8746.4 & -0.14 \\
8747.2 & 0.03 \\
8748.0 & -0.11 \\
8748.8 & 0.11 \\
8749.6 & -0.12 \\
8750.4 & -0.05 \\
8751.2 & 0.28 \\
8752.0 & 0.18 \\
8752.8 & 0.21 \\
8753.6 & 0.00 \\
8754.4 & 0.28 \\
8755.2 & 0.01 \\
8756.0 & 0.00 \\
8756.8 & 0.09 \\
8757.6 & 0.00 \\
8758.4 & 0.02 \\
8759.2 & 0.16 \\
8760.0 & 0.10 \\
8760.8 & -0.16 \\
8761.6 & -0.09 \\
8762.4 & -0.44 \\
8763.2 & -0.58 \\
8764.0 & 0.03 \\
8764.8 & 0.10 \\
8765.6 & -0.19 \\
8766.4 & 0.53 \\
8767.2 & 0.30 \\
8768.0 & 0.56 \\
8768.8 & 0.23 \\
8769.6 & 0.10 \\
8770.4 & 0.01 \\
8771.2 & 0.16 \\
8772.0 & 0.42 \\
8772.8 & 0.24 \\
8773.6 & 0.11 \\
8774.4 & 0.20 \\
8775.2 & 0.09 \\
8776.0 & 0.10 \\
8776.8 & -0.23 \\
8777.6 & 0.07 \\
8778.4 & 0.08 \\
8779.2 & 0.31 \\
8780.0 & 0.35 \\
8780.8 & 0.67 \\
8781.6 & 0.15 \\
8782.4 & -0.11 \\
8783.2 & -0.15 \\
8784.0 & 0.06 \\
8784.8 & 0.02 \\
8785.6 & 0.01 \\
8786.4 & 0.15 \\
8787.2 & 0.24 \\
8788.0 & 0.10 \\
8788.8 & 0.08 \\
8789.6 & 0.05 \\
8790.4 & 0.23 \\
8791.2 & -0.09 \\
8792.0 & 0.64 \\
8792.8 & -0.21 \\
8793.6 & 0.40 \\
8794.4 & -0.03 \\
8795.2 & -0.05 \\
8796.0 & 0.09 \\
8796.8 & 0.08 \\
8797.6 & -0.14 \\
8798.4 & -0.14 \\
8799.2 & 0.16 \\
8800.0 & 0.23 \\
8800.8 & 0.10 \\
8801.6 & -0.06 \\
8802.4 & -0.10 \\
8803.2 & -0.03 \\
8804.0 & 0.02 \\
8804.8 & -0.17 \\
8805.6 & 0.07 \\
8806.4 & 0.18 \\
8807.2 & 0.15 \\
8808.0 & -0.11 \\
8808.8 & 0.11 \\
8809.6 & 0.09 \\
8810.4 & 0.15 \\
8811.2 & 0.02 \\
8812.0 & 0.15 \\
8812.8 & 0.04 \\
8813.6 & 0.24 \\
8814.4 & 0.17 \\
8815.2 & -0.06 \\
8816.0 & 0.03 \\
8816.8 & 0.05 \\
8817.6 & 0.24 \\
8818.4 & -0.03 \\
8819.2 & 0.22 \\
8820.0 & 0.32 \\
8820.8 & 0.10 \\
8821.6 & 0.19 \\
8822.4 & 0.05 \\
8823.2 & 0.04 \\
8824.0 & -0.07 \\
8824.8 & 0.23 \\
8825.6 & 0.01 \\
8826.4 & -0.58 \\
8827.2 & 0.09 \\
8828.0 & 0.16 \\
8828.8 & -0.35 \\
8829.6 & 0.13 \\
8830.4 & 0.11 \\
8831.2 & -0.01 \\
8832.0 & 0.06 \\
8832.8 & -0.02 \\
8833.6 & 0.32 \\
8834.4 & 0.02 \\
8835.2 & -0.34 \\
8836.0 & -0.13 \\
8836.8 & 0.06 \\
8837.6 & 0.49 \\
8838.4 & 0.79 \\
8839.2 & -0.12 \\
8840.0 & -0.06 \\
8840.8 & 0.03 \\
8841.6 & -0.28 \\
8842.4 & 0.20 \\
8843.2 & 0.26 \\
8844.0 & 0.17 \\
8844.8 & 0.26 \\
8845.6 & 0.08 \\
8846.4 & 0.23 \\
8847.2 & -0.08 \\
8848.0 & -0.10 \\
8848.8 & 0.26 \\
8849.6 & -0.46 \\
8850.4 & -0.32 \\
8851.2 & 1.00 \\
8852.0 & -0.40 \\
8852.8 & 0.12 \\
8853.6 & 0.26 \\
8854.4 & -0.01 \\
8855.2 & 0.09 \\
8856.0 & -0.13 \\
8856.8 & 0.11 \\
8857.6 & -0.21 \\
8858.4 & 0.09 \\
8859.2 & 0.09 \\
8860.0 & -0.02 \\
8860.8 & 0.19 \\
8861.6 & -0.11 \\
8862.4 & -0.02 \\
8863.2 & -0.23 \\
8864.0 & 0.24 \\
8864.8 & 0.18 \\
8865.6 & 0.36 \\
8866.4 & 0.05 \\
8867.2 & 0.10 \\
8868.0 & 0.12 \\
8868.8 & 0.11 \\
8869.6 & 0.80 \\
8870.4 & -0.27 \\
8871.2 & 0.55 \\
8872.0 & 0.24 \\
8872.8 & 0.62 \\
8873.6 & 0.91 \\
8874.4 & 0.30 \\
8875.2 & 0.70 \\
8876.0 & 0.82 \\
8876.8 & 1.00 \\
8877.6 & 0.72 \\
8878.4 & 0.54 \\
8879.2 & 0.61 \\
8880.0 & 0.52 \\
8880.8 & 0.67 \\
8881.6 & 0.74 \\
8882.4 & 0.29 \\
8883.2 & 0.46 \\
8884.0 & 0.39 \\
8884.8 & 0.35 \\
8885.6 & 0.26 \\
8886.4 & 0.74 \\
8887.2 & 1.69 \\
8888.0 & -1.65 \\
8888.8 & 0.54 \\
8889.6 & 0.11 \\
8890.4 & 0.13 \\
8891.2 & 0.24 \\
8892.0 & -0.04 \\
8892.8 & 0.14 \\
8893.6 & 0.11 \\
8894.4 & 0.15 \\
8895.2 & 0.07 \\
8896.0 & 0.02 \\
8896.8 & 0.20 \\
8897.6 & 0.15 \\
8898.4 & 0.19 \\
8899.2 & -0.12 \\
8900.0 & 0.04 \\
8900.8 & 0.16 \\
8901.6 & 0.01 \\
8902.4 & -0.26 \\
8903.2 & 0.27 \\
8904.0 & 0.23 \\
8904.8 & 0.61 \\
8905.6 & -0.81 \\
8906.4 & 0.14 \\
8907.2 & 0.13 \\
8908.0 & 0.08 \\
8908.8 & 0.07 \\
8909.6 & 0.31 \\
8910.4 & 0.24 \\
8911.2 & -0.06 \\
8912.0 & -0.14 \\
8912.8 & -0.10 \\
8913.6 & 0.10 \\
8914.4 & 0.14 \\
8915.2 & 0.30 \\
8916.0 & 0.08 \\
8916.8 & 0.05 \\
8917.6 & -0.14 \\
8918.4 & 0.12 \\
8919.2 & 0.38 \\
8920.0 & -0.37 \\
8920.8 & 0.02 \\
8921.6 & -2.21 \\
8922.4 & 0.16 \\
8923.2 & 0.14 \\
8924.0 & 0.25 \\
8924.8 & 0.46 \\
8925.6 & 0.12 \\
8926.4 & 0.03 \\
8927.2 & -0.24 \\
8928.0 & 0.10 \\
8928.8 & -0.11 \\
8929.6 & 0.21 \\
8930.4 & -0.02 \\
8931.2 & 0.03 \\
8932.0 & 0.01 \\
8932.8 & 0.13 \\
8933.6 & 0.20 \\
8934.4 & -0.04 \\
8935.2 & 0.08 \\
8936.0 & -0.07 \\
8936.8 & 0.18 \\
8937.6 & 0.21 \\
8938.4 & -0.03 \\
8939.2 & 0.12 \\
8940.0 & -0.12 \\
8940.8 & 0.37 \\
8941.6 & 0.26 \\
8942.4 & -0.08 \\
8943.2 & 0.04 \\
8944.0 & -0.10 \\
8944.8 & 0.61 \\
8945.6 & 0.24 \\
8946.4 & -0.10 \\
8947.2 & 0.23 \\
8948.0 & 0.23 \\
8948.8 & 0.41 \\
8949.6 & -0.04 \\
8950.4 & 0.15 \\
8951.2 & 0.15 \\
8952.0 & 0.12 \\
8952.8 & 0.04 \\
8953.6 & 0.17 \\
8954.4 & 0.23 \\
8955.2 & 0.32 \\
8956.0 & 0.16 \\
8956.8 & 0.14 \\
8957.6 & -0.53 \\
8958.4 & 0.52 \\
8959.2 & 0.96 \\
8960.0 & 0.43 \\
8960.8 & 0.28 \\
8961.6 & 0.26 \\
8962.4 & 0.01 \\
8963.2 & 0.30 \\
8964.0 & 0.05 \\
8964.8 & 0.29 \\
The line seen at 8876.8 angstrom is [O II]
